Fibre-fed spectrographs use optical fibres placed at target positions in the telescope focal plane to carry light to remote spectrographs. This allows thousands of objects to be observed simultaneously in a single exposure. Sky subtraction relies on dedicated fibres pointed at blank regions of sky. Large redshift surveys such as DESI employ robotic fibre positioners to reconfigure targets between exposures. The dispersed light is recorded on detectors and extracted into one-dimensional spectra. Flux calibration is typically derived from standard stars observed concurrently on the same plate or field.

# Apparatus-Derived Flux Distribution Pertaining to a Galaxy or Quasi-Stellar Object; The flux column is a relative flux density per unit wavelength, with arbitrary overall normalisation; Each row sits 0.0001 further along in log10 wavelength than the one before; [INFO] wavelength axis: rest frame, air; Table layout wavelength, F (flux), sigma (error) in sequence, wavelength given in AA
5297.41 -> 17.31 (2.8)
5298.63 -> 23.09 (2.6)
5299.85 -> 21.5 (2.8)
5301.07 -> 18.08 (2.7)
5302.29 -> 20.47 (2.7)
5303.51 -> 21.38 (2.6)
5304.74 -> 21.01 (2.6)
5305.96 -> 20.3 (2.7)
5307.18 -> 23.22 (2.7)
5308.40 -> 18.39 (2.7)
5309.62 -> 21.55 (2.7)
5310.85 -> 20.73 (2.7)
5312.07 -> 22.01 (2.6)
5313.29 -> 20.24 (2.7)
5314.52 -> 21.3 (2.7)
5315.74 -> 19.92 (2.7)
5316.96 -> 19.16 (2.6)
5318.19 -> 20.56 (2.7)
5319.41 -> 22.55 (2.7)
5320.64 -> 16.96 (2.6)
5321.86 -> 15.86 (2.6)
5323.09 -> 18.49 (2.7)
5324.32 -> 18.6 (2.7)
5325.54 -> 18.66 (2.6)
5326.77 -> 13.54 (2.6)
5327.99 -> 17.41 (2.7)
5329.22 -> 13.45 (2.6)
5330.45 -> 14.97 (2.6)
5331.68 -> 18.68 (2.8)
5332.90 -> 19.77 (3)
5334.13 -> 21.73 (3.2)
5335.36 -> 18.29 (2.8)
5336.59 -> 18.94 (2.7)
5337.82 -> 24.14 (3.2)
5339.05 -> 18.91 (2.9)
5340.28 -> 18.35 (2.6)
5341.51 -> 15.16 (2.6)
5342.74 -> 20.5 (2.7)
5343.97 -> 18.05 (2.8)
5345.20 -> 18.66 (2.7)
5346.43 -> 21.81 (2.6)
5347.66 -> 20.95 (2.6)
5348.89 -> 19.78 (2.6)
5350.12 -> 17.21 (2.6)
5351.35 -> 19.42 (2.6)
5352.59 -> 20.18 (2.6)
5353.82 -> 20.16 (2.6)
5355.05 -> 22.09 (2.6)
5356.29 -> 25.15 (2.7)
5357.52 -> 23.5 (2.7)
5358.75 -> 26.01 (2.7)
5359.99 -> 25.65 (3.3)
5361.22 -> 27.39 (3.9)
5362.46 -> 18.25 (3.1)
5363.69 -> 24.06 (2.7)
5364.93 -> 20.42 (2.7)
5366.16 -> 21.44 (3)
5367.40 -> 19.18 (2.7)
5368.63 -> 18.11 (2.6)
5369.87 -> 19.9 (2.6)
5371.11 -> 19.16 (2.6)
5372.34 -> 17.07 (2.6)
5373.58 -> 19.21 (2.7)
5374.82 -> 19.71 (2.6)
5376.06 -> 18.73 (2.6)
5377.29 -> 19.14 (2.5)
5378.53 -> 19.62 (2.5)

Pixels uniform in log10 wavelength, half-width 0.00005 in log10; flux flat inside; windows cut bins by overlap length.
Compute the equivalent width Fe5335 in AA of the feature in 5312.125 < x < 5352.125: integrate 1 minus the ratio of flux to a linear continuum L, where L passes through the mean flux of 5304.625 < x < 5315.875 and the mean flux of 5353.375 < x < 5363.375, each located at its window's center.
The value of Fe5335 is 5.9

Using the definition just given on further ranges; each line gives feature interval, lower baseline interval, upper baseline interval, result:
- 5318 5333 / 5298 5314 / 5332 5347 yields 1.94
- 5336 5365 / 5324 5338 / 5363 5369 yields -2.22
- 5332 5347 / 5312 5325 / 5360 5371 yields 0.58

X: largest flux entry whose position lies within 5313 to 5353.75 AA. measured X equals 24.14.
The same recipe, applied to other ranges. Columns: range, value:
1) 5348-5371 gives 27.39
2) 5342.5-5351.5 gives 21.81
